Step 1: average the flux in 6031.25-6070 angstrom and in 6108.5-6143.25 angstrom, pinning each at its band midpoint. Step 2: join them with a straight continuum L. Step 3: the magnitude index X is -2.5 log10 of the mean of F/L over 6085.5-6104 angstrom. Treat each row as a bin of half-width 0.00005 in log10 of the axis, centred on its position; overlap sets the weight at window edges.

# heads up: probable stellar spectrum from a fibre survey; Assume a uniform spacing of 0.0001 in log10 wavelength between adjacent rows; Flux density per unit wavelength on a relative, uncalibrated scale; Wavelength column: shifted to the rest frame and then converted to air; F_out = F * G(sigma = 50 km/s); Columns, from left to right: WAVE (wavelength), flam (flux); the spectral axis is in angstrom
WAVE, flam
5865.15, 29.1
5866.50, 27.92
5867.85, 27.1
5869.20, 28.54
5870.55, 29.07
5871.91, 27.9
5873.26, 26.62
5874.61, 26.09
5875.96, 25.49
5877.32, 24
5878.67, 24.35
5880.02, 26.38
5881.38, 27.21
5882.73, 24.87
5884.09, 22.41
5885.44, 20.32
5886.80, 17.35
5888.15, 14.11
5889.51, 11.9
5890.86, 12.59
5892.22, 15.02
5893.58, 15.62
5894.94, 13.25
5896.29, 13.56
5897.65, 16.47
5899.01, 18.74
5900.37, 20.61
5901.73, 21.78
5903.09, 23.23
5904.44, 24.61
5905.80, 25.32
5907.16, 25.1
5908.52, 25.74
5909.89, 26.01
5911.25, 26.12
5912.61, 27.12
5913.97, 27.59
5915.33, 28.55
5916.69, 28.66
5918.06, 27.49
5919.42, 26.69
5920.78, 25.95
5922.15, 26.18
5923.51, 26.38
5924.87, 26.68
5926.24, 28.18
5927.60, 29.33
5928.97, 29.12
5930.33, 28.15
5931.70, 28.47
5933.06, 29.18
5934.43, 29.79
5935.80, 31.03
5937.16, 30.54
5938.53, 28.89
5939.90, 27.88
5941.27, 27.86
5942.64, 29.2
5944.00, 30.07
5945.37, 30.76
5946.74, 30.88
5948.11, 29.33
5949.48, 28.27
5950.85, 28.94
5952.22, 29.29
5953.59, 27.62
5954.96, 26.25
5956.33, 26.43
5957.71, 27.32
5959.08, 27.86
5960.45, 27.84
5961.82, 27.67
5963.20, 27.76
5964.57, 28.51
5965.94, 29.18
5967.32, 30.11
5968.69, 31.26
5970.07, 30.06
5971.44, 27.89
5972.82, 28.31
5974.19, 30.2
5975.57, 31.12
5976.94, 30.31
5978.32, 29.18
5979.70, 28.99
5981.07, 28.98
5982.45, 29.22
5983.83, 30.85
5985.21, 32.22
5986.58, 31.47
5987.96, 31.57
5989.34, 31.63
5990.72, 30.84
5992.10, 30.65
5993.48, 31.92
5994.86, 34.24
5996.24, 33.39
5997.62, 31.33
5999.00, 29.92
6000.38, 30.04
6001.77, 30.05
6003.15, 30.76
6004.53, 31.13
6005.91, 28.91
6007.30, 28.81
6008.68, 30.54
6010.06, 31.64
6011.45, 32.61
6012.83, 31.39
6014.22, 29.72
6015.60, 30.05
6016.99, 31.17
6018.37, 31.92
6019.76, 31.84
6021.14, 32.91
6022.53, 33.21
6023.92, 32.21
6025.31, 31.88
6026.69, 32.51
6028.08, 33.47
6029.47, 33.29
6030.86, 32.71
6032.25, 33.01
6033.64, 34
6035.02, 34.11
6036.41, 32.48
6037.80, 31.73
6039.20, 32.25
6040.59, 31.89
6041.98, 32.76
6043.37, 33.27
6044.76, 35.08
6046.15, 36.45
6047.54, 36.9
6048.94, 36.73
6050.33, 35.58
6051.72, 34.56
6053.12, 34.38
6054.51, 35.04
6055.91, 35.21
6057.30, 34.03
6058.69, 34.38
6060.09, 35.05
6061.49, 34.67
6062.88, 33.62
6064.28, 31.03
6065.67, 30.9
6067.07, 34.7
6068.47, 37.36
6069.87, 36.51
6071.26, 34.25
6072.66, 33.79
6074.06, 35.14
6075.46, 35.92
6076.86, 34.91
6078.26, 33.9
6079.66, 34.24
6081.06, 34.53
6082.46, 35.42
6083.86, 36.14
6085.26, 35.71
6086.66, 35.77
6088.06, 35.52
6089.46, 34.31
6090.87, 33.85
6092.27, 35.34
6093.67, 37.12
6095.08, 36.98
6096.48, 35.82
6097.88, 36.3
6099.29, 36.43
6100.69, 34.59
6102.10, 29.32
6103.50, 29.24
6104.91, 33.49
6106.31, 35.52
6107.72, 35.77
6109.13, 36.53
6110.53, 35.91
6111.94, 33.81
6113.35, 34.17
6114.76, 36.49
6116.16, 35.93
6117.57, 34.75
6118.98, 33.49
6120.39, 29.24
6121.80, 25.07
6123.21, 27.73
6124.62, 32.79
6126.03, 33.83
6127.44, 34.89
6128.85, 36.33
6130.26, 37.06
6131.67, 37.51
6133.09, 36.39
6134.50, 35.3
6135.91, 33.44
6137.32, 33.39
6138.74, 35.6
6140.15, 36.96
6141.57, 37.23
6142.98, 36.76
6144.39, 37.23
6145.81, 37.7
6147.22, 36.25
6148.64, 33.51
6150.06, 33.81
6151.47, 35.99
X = -0.01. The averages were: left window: 34.2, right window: 34.4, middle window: 34.8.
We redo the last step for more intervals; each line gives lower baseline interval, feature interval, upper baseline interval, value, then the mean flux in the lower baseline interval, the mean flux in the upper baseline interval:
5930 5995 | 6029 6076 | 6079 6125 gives -0.06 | 29.5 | 34.2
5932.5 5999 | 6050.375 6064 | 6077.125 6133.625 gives -0.05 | 29.7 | 34.4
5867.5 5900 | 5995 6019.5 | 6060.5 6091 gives -0.04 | 21.1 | 34.7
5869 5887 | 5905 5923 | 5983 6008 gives 0.01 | 25.1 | 31.1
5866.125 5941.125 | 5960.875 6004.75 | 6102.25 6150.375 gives -0.08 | 24.5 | 34.5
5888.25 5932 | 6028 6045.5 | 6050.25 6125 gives -0.07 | 23.3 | 34.3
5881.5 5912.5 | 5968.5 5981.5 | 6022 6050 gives -0.08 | 20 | 33.5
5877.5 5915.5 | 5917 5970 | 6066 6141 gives -0.18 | 21.2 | 34.6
